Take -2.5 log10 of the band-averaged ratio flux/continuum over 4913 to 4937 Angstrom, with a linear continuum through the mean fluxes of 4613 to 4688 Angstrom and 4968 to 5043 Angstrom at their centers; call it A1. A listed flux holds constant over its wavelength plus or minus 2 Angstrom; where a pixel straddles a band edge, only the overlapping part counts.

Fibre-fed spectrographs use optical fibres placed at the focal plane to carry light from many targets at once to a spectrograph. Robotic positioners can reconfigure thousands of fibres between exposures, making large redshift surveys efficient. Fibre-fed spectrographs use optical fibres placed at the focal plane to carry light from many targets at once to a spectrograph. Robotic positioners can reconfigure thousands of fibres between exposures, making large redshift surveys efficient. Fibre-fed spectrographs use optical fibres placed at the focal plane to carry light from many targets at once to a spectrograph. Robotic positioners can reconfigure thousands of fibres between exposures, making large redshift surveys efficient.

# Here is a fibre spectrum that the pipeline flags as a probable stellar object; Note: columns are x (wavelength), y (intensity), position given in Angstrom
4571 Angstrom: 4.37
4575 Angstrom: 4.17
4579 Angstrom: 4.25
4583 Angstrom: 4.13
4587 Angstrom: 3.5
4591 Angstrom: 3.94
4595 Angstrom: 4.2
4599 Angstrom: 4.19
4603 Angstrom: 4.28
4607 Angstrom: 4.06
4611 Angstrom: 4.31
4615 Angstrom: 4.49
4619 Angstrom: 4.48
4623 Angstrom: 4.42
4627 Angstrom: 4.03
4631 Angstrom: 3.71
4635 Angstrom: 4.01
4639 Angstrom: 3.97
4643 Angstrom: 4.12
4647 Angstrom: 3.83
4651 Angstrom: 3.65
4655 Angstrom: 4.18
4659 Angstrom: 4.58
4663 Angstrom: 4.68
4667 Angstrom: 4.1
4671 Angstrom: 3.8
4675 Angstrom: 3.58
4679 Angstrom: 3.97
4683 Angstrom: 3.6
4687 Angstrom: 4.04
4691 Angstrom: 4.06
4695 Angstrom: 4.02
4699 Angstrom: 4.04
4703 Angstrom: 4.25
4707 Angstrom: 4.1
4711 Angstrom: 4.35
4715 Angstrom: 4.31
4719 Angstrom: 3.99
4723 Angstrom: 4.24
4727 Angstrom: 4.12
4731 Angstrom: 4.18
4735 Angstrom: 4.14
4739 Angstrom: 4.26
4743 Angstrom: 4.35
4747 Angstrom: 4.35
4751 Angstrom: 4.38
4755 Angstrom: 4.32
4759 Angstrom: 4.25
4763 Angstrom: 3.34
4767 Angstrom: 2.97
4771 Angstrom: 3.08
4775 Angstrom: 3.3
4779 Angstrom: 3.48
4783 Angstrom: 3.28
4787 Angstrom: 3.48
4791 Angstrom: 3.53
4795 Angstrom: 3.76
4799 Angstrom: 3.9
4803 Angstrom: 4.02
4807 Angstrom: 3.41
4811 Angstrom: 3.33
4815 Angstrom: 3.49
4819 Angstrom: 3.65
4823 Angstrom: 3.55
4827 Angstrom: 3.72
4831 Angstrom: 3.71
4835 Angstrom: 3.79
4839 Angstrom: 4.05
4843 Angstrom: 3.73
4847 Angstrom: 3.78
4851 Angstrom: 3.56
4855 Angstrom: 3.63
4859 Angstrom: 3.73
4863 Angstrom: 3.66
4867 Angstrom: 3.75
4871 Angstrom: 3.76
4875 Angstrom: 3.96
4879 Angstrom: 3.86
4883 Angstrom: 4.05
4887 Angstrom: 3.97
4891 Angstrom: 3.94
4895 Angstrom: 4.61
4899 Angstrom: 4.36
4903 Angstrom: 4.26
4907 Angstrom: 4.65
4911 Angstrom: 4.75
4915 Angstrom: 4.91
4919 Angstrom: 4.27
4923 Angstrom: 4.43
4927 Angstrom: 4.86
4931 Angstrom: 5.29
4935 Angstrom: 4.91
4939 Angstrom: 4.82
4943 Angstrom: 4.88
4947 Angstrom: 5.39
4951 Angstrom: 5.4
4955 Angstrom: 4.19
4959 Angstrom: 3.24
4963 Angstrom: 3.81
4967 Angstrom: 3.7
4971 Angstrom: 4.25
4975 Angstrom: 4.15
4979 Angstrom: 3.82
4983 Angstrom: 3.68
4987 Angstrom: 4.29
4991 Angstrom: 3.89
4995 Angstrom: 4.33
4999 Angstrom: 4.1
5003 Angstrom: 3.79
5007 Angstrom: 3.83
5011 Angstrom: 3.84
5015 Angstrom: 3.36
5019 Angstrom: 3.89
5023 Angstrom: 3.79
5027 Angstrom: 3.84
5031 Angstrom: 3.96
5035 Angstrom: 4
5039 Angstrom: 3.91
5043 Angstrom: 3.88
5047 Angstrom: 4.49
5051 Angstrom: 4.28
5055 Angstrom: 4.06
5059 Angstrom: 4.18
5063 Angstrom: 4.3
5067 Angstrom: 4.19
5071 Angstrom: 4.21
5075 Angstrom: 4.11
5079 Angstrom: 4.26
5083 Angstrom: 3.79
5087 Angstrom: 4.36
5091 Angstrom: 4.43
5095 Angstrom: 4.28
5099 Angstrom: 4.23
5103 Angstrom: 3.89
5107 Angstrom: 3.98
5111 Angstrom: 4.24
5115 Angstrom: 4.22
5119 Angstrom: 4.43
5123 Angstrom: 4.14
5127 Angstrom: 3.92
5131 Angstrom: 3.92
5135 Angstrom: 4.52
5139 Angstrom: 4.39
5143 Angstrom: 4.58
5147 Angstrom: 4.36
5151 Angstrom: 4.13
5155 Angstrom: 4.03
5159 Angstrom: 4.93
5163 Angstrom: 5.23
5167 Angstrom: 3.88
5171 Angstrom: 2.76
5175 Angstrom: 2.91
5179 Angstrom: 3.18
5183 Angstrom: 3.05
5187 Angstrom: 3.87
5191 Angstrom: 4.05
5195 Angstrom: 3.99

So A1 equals -0.20 mag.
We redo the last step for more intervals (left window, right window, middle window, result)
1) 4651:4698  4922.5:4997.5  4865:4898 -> 0.08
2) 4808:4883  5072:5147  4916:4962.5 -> -0.20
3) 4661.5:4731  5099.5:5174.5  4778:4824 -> 0.15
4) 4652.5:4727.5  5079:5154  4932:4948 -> -0.20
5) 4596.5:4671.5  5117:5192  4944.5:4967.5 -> -0.07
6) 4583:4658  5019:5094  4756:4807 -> 0.16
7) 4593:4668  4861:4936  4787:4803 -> 0.14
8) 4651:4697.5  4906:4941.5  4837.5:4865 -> 0.22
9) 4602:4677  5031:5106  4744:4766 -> 0.01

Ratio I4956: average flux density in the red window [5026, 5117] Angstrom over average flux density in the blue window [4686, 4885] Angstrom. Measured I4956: 1.1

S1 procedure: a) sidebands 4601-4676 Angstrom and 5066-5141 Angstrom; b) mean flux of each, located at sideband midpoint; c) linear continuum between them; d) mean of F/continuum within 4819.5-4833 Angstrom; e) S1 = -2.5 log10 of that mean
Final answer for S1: 0.14 mag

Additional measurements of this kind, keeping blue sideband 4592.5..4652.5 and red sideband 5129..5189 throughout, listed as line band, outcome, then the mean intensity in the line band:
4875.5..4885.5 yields 0.03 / 3.96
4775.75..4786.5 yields 0.20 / 3.38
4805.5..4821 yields 0.17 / 3.47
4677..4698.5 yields 0.04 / 3.95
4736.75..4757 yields -0.06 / 4.33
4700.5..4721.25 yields -0.03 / 4.2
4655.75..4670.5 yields -0.07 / 4.36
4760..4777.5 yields 0.25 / 3.24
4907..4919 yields -0.16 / 4.71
